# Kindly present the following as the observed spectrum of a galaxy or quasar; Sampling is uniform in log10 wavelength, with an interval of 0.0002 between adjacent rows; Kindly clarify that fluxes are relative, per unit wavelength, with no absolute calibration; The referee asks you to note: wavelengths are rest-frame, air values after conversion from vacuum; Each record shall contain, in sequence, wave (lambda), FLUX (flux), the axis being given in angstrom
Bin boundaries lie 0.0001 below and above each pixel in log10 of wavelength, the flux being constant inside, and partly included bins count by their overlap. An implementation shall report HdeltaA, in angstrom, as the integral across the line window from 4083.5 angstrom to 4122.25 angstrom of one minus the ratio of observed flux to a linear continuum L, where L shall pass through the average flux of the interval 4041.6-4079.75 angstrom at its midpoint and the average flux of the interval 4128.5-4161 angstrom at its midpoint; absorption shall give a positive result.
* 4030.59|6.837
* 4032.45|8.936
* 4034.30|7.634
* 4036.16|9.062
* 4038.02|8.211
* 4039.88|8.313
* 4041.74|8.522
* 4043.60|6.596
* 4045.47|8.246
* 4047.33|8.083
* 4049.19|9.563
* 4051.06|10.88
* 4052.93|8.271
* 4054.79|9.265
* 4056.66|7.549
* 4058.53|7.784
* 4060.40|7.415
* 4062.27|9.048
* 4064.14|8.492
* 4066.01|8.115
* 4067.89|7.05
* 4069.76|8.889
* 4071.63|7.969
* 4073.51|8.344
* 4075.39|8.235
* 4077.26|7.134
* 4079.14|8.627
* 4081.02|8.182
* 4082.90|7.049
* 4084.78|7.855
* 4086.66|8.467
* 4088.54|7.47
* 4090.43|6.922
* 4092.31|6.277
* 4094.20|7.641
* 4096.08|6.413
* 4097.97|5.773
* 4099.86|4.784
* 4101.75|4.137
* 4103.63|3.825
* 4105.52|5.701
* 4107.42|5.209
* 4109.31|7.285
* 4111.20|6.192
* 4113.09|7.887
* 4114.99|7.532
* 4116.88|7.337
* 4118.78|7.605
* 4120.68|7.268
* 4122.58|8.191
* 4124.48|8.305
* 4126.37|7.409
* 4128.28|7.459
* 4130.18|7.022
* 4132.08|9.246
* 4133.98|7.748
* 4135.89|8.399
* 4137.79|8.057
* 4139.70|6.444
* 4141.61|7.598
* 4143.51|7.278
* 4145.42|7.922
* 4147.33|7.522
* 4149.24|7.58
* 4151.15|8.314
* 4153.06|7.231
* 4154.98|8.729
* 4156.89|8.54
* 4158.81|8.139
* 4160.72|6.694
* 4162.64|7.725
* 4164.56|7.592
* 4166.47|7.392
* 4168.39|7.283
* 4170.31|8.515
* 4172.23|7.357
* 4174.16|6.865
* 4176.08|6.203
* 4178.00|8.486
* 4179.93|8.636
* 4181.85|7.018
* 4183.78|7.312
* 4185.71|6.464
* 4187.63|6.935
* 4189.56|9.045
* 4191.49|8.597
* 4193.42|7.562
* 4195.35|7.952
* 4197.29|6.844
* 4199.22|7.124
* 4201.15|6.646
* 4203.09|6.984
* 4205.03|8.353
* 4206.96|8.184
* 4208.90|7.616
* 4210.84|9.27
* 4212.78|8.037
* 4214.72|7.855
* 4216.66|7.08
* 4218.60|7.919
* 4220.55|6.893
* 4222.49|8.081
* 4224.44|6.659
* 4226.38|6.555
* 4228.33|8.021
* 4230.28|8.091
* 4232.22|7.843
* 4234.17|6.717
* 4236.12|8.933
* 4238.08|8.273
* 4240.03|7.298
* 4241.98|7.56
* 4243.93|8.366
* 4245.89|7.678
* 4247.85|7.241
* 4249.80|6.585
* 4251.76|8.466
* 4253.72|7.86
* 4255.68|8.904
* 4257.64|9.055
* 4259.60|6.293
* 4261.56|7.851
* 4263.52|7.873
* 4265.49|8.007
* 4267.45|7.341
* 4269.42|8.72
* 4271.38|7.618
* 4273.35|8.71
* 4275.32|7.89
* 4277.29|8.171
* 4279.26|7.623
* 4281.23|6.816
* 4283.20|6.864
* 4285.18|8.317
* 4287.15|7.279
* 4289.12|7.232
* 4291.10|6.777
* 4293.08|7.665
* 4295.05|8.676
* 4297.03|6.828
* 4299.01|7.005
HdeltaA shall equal 6.9 angstrom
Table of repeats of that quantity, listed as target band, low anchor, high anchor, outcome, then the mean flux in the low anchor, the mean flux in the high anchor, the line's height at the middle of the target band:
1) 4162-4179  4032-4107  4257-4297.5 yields 0.4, 7.64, 7.7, 7.67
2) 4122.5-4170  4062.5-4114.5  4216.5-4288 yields -3.0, 7.06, 7.72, 7.3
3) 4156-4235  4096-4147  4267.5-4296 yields -2.8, 6.98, 7.73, 7.33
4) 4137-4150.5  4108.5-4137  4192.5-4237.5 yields 0.3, 7.66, 7.62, 7.66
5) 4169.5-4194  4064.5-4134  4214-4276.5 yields -0.3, 7.21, 7.76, 7.52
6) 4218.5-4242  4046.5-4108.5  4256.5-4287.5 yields 0.4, 7.46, 7.79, 7.72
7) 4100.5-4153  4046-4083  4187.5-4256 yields 5.8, 8.32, 7.72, 8.09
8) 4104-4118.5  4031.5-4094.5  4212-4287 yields 2.5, 8.12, 7.73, 8.02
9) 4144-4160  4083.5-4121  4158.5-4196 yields -1.6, 6.57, 7.58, 7.24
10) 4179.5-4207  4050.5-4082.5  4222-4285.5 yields 1.3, 8.26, 7.76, 7.92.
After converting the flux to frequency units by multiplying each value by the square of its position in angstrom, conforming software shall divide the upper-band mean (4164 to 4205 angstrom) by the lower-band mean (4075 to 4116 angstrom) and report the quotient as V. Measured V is 1.2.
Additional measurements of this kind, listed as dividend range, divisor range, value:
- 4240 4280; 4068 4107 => 1.23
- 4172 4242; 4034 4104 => 1.06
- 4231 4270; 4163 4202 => 1.08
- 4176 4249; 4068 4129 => 1.14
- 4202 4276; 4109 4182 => 1.07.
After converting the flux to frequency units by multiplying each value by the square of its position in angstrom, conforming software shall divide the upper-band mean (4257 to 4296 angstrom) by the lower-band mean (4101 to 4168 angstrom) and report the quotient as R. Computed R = 1.1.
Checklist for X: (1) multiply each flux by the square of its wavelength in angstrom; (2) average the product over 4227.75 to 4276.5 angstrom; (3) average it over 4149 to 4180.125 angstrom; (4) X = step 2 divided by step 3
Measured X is 1.1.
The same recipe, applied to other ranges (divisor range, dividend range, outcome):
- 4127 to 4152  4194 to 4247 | 1.03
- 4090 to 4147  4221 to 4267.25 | 1.18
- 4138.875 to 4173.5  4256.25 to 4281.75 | 1.09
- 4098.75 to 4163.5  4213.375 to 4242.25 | 1.10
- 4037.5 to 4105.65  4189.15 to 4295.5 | 1.10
